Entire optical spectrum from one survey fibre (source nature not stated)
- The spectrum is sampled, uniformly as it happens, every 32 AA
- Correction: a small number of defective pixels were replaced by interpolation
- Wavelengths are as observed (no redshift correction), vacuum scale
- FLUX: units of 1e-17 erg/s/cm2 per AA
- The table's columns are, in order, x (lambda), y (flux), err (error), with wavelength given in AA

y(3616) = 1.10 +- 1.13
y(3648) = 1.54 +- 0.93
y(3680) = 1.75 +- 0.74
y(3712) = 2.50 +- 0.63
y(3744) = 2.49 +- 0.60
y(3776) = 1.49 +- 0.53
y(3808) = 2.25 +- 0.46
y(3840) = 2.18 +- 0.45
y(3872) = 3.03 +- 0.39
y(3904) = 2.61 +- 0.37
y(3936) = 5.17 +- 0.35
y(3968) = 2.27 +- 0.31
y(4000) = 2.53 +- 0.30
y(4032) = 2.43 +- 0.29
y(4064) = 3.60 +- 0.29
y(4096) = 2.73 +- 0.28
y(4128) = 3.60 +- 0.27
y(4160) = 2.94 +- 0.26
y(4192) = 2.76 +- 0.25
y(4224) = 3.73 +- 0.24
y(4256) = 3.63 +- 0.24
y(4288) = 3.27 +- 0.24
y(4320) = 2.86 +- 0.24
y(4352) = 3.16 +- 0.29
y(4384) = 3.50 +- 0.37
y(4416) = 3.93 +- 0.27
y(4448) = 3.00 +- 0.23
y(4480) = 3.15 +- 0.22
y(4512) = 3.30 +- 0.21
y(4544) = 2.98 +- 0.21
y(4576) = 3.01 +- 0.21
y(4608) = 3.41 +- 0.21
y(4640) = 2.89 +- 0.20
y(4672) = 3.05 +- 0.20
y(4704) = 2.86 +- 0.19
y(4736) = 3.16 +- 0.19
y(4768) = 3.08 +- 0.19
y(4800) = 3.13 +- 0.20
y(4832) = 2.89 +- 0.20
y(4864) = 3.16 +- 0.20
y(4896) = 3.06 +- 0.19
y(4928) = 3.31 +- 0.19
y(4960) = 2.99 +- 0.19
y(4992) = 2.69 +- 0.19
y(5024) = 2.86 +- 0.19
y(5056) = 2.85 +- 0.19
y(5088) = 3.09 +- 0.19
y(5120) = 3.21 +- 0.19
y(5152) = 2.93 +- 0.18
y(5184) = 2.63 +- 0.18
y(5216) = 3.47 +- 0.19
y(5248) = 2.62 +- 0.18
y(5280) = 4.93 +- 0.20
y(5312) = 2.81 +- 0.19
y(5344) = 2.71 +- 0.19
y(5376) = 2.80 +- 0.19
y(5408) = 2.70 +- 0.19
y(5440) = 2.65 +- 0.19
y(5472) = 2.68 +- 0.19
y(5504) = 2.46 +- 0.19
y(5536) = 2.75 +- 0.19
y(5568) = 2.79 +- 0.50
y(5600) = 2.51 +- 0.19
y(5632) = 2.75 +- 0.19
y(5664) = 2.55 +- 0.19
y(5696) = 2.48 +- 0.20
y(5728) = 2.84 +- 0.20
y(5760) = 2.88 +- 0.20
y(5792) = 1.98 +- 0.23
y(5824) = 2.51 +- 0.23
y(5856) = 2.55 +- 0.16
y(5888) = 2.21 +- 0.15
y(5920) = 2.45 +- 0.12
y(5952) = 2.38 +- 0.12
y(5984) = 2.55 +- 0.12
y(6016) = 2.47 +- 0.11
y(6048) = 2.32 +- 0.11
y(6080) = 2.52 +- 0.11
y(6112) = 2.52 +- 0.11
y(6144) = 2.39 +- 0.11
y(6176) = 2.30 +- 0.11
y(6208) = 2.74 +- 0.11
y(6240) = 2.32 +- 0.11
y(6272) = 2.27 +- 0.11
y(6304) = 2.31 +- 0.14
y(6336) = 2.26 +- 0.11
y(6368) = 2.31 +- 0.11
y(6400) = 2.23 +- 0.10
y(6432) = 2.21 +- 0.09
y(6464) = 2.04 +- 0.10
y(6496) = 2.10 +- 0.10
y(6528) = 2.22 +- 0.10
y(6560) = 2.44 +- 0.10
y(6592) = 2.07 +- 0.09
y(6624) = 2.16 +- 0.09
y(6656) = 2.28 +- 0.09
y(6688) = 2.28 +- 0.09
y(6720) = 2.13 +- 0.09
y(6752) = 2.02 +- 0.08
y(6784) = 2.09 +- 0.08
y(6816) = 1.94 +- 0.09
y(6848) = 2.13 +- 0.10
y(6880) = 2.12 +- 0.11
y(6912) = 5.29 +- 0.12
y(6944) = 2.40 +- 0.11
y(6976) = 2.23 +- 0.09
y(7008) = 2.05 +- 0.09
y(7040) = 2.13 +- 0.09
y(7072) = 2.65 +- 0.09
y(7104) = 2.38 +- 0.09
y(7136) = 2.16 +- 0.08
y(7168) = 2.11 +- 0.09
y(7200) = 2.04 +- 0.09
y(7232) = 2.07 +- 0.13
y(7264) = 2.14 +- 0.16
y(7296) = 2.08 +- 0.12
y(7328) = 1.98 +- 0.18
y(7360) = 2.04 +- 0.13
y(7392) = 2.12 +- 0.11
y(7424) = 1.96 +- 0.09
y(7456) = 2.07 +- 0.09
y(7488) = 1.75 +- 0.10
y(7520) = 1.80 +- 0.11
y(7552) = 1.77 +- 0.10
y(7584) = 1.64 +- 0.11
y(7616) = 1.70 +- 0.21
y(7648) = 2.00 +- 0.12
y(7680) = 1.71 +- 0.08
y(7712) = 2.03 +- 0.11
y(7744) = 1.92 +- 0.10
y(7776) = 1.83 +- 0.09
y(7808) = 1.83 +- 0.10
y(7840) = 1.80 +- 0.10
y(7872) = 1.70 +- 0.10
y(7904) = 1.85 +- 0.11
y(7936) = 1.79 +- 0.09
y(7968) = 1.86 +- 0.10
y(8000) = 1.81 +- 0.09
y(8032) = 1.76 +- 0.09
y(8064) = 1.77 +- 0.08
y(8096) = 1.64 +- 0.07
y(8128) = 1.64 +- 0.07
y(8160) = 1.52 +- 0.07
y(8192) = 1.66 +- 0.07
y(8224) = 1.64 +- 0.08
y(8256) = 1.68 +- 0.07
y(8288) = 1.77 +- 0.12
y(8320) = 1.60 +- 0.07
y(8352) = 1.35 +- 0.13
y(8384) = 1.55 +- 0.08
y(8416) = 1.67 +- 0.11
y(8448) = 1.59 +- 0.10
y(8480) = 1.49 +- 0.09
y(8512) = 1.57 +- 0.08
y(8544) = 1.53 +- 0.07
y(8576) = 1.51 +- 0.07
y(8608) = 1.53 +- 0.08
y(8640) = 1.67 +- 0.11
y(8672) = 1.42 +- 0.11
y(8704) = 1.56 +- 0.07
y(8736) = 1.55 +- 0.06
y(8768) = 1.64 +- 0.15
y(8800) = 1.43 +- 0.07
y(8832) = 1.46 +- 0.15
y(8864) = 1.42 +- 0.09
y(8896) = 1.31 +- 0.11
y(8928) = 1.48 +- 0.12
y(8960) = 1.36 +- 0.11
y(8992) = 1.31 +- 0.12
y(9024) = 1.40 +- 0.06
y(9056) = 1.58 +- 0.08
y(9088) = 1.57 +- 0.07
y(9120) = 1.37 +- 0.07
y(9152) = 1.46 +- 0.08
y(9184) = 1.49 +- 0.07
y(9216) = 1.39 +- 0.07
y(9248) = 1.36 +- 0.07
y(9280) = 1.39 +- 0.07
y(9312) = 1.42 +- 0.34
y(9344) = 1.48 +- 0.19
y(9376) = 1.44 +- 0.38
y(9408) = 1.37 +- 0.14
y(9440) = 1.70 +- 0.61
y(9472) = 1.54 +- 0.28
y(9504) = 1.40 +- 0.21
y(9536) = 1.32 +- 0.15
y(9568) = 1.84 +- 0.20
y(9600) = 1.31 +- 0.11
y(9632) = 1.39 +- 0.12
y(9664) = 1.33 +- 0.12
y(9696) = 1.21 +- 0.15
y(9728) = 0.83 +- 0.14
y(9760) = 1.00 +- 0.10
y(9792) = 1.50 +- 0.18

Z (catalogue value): 0.05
